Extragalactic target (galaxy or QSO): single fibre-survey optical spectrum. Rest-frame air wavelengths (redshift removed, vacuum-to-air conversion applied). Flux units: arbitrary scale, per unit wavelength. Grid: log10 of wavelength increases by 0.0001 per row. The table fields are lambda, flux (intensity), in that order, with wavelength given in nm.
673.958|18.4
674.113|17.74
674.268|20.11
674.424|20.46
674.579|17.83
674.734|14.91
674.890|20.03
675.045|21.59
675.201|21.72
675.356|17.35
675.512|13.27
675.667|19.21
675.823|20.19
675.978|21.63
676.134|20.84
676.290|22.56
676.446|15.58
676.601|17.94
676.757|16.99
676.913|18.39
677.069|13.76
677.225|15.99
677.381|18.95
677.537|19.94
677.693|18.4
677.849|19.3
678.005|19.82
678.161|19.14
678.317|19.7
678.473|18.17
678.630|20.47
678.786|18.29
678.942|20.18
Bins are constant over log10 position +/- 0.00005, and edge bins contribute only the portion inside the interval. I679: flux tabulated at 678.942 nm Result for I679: 20.18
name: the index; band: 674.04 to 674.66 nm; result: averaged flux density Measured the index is 19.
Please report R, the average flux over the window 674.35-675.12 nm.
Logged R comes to 19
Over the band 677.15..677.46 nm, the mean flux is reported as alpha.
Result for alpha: 17.5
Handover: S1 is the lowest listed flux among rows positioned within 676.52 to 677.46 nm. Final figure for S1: 13.76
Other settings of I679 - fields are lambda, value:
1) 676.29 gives 22.56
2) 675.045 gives 21.59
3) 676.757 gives 16.99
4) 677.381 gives 18.95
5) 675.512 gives 13.27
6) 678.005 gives 19.82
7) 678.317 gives 19.7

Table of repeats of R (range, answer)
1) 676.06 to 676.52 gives 19.7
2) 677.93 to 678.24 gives 19.5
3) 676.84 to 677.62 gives 17.4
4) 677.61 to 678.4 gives 19.3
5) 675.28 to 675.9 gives 17.5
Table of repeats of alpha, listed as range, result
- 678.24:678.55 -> 18.9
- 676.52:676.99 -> 17.8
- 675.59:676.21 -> 20.5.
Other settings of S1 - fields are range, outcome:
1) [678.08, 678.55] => 18.17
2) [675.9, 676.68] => 15.58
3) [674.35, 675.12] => 14.91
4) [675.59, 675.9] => 19.21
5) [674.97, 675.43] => 17.35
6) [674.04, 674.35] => 17.74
